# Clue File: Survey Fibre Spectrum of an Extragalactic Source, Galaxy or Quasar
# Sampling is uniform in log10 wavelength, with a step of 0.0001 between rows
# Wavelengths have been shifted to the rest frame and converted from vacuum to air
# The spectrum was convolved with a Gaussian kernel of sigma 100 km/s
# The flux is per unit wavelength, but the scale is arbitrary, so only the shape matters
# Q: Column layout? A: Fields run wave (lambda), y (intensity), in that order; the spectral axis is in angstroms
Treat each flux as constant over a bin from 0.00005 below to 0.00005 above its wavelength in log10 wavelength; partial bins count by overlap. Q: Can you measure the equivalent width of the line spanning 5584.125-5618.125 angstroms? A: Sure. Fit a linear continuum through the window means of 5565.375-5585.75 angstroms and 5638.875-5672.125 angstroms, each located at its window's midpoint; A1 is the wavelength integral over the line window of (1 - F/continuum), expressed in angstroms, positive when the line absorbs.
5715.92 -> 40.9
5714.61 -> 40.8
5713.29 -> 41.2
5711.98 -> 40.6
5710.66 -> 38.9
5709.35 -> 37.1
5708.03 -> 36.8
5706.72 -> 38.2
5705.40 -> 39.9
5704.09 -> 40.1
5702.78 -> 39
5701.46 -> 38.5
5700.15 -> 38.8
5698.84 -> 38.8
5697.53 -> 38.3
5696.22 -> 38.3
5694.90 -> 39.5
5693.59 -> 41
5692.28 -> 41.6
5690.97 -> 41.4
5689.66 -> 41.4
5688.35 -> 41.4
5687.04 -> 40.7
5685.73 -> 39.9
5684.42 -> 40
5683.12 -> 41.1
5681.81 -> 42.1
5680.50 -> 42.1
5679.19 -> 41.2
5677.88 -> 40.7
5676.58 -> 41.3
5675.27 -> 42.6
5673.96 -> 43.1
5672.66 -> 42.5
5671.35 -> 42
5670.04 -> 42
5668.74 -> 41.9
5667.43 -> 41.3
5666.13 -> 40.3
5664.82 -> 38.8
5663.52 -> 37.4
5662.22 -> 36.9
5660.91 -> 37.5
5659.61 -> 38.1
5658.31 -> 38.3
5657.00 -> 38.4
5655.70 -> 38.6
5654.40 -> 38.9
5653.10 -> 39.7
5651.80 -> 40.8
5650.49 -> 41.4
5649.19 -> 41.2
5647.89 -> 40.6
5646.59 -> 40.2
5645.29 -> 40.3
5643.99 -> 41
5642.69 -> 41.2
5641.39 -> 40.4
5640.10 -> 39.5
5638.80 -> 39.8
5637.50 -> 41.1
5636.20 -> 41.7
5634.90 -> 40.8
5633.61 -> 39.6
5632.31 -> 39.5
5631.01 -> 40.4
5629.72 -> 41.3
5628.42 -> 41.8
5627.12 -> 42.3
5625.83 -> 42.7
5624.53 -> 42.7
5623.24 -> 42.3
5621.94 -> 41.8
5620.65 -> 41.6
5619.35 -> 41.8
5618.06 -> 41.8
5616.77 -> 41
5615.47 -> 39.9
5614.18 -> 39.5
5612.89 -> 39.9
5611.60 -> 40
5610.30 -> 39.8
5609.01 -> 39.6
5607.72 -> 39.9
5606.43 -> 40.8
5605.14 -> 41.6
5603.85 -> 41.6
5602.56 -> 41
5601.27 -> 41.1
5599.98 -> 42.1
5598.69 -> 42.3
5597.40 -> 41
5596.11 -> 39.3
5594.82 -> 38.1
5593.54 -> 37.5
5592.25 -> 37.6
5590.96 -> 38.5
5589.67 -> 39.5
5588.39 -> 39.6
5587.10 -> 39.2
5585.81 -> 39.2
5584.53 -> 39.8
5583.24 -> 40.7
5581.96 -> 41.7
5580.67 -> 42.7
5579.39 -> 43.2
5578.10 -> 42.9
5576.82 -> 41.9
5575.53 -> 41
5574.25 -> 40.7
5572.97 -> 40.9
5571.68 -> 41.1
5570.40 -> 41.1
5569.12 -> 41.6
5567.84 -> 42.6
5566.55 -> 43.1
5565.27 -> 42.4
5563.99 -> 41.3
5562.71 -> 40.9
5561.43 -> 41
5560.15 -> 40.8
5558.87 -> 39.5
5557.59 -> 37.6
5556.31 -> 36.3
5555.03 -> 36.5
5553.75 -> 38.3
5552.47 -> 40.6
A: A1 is 0.9 angstroms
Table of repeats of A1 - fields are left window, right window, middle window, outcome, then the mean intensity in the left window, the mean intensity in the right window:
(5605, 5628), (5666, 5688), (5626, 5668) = 1.3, 41.1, 41.5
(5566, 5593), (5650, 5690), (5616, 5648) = -0.4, 40.9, 40.4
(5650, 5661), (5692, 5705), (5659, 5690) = -1.2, 39.1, 39.3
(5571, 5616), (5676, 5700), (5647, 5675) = 0.4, 40.4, 40.6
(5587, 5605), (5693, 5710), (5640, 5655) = -0.4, 40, 38.8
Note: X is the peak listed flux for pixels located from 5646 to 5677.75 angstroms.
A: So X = 43.1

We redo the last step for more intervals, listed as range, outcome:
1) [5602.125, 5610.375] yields 41.6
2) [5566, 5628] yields 43.2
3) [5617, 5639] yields 42.7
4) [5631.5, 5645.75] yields 41.7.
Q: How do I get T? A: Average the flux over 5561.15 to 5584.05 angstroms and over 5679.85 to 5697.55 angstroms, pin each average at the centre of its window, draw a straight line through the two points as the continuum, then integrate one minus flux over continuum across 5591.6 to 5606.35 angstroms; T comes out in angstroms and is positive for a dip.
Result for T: 0.4 angstroms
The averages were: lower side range 41.7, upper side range 40.7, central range 40.3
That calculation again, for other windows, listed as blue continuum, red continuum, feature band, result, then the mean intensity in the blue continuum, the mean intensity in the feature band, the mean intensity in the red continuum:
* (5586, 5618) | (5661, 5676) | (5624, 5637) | -0.31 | 40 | 41.3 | 40.7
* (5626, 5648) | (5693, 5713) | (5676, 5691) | -0.61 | 40.7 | 41.1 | 39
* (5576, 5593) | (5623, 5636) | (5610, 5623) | 0.09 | 40.5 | 40.8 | 41.3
